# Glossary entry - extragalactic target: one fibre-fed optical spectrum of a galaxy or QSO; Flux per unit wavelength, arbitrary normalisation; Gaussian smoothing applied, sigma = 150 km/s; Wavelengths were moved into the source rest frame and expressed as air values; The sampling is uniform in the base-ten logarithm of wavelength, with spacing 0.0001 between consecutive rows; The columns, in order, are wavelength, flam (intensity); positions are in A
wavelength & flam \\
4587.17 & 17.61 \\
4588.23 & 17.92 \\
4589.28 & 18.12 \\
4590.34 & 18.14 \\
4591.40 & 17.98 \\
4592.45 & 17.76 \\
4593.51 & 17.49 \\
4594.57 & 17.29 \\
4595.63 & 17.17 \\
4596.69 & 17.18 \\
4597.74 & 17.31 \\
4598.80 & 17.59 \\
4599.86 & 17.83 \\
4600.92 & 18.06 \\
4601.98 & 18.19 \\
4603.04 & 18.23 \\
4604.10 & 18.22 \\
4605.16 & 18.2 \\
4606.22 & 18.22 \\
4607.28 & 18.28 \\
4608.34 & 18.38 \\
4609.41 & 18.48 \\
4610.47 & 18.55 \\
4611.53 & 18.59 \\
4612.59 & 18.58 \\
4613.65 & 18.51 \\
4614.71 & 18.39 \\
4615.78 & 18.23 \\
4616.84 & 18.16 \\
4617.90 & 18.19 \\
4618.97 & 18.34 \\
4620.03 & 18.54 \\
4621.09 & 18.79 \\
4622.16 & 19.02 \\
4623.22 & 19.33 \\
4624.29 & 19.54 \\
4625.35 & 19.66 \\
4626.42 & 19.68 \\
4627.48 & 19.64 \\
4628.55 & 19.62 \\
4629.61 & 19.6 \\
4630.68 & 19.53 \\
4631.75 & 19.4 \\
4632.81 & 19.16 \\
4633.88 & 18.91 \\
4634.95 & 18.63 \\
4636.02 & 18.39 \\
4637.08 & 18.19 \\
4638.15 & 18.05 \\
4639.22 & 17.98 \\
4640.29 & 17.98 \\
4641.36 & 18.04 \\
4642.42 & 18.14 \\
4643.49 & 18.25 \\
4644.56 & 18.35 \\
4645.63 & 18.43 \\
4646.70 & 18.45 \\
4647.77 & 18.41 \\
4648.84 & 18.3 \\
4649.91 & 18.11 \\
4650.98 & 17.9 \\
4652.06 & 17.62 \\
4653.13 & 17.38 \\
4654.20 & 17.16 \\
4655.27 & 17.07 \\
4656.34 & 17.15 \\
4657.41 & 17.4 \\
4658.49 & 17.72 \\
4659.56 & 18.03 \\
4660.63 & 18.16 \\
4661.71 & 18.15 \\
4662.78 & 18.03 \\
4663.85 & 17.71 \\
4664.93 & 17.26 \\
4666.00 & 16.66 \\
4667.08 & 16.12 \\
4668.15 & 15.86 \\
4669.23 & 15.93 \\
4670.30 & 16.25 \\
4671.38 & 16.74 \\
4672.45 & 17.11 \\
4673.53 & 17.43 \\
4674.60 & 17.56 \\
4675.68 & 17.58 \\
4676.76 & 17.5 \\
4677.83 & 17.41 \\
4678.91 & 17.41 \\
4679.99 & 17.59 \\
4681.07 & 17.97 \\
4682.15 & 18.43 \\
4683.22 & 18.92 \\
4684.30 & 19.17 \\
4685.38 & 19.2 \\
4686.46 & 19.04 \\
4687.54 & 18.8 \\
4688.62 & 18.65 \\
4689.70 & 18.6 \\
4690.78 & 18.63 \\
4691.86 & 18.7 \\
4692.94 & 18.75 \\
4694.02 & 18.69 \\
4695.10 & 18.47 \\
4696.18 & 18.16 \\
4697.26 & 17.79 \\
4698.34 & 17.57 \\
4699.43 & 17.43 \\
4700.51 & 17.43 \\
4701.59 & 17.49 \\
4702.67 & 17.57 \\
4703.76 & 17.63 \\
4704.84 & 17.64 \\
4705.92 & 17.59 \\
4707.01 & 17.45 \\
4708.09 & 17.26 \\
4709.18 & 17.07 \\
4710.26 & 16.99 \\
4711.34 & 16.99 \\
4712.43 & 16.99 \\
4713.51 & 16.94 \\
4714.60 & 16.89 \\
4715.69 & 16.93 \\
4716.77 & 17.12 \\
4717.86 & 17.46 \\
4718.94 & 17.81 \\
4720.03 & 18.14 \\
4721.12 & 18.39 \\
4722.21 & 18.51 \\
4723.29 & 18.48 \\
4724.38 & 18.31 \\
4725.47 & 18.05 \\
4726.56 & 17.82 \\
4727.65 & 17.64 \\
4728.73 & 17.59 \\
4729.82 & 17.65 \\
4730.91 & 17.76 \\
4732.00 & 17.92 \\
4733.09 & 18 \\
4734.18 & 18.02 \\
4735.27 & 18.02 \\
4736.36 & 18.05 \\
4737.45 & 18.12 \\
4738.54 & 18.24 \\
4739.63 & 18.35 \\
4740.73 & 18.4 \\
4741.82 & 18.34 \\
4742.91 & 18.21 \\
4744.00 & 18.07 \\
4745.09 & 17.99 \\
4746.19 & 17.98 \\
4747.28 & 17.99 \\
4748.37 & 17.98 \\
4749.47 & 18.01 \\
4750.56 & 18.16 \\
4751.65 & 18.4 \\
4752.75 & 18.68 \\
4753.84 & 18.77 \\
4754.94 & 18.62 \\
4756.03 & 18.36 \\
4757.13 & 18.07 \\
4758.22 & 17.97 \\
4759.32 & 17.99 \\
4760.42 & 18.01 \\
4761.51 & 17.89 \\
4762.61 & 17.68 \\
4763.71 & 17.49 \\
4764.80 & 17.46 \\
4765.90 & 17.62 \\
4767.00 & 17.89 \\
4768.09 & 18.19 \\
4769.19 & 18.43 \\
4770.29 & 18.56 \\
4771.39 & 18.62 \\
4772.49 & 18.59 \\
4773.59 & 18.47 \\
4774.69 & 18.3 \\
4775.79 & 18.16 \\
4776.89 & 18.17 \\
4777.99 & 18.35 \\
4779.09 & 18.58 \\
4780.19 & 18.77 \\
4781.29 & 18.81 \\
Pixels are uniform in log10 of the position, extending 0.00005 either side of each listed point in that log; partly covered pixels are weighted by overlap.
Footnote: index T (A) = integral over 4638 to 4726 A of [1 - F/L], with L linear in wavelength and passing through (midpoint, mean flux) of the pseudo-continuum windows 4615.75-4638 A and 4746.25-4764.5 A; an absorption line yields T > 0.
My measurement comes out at 4.0 A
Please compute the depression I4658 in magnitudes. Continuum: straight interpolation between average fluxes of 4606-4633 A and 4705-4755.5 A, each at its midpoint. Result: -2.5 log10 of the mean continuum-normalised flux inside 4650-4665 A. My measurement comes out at 0.05 mag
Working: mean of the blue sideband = 18.9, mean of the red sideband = 17.9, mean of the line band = 17.6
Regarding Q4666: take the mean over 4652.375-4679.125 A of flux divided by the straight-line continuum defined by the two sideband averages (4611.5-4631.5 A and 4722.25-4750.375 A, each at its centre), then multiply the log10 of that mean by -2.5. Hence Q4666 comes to 0.08 mag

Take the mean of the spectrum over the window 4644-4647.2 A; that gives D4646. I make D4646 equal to 18.4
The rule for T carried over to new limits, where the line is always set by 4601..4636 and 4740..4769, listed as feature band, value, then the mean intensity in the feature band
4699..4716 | 0.97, 17.3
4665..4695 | 1.05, 17.8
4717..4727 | 0.09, 18.1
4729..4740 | 0.12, 18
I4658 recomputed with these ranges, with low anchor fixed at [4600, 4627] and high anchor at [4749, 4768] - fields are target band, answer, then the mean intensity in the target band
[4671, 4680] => 0.06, 17.4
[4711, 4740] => 0.02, 17.8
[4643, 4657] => 0.03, 17.9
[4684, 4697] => -0.02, 18.7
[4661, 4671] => 0.09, 16.9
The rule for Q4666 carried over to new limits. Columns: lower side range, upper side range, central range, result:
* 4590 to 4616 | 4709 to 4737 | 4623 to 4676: -0.01 mag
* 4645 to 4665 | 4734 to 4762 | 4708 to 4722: 0.04 mag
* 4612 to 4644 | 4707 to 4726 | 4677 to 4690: -0.02 mag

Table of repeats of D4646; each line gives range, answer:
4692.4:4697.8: 18.4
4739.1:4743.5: 18.3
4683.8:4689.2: 19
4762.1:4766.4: 17.6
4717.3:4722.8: 18.1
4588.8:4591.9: 18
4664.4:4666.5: 17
